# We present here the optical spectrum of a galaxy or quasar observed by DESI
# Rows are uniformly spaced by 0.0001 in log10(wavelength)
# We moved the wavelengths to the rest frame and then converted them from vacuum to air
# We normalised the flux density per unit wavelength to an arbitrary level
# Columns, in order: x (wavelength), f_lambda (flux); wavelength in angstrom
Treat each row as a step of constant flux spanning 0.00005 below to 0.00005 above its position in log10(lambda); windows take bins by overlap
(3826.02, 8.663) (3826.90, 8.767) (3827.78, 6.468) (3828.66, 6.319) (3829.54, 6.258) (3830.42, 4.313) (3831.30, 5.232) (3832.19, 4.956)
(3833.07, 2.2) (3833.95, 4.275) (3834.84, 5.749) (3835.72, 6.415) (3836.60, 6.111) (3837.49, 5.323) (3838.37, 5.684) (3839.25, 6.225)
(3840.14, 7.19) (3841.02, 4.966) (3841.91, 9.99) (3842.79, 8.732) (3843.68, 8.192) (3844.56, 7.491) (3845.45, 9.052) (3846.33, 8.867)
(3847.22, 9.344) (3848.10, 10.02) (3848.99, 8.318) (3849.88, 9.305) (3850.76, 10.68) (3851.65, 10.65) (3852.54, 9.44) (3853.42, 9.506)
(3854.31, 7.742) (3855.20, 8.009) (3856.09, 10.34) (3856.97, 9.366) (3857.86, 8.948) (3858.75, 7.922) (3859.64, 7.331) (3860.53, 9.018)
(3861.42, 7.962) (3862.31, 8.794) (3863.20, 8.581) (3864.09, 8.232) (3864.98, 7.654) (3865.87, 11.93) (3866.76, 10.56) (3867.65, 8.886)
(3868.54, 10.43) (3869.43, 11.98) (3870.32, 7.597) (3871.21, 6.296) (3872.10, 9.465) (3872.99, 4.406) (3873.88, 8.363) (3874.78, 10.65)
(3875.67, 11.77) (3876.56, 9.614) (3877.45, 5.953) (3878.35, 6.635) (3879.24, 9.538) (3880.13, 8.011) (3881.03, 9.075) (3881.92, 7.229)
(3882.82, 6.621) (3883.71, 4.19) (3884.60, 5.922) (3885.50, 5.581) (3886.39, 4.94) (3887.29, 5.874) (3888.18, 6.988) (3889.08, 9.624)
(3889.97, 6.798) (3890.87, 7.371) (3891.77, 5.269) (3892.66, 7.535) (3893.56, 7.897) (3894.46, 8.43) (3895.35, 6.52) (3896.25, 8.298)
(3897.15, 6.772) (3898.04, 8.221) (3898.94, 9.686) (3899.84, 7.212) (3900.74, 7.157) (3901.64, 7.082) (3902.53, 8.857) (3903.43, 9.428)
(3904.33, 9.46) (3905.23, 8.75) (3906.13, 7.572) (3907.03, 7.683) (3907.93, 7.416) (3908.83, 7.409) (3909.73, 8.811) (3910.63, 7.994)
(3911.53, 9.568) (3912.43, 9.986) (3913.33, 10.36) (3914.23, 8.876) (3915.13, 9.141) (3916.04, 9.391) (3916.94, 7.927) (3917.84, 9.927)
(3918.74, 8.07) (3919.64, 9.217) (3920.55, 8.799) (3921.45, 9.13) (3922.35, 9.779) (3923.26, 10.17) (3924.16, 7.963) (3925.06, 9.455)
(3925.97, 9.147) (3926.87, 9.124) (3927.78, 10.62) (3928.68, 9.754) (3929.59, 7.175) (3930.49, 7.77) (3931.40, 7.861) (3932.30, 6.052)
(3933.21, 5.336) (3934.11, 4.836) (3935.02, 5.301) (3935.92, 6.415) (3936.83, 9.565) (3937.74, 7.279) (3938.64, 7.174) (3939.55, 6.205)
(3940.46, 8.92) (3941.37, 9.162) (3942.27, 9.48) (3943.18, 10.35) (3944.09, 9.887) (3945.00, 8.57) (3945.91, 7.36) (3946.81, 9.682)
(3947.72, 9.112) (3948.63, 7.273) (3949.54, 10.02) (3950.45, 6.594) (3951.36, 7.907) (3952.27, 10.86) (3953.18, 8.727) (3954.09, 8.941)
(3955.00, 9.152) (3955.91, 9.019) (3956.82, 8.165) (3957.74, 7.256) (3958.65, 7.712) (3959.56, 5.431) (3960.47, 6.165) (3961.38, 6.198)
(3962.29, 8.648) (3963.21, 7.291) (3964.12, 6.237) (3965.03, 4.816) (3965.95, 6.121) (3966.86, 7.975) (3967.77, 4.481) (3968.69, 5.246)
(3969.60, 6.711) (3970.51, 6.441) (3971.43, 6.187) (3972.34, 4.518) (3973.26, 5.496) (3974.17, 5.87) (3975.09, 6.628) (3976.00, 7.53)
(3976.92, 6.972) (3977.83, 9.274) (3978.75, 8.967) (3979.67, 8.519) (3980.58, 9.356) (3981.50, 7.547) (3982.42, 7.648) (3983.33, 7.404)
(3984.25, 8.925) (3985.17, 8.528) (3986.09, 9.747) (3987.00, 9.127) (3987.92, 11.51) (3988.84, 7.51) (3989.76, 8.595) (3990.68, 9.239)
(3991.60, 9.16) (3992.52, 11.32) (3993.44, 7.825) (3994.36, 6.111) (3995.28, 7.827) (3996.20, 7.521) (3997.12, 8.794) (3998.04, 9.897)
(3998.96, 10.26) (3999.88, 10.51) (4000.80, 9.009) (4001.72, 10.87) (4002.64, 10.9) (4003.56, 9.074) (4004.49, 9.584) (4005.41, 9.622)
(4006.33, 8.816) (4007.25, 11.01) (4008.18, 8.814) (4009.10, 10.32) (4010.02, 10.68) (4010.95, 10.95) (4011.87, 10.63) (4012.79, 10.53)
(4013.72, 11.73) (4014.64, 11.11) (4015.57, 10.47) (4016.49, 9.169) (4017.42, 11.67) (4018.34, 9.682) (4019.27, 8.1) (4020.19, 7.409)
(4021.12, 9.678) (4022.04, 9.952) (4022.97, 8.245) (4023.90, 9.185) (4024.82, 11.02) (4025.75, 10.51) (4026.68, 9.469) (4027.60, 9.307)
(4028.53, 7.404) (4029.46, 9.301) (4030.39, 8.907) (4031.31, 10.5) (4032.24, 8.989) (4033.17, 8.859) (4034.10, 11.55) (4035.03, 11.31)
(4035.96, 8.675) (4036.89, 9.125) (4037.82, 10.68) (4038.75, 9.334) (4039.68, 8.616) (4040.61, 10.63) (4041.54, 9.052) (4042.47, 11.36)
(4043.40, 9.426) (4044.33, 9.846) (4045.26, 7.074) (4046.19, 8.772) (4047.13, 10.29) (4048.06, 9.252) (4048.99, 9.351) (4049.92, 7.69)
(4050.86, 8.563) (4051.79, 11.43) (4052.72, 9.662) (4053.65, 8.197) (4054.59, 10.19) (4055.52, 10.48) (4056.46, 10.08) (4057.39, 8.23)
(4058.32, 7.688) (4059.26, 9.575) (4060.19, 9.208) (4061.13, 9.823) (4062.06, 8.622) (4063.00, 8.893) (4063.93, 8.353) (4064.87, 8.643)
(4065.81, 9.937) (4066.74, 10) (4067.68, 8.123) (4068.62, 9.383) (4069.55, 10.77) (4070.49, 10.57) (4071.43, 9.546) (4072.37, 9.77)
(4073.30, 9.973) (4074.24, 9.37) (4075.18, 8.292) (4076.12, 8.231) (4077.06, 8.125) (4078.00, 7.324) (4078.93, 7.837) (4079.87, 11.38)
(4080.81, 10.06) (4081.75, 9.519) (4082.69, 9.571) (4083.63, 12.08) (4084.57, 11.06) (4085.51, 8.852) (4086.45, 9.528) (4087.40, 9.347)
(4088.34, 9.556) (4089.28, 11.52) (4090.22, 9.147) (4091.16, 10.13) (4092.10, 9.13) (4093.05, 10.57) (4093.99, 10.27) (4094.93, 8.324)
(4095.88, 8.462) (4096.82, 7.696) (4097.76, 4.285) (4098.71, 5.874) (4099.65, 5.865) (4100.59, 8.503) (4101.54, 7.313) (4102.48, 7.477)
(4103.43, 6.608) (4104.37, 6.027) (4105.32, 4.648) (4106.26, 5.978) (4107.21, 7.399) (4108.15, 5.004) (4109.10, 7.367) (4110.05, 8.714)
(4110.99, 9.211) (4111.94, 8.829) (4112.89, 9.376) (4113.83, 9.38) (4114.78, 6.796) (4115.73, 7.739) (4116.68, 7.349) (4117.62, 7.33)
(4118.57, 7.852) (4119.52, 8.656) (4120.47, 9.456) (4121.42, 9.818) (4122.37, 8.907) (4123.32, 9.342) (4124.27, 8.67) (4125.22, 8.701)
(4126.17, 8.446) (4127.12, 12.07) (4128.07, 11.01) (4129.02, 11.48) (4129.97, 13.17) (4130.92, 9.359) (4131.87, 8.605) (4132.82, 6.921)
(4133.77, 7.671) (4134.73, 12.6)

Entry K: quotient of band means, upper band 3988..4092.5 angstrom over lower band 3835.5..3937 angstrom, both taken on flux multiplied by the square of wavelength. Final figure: 1.3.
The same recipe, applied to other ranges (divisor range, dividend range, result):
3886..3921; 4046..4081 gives 1.23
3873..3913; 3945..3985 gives 1.00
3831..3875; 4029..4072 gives 1.29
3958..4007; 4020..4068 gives 1.21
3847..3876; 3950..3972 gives 0.83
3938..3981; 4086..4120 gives 1.12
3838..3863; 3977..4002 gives 1.12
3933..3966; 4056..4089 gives 1.28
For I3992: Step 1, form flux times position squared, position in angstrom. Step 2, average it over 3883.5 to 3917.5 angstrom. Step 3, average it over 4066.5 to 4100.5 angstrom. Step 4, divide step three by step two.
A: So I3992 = 1.28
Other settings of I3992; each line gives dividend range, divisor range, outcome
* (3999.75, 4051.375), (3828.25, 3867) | 1.36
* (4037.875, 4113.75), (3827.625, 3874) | 1.26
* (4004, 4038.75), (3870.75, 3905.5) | 1.38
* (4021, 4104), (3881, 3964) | 1.23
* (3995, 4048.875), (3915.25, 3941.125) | 1.24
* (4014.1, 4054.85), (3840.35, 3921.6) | 1.23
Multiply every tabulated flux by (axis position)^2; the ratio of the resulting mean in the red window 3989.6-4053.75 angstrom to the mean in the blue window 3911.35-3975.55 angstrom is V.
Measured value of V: 1.26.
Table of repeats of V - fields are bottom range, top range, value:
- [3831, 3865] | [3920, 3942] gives 1.08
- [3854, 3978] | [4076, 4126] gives 1.16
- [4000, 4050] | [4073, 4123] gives 0.90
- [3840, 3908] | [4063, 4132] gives 1.20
